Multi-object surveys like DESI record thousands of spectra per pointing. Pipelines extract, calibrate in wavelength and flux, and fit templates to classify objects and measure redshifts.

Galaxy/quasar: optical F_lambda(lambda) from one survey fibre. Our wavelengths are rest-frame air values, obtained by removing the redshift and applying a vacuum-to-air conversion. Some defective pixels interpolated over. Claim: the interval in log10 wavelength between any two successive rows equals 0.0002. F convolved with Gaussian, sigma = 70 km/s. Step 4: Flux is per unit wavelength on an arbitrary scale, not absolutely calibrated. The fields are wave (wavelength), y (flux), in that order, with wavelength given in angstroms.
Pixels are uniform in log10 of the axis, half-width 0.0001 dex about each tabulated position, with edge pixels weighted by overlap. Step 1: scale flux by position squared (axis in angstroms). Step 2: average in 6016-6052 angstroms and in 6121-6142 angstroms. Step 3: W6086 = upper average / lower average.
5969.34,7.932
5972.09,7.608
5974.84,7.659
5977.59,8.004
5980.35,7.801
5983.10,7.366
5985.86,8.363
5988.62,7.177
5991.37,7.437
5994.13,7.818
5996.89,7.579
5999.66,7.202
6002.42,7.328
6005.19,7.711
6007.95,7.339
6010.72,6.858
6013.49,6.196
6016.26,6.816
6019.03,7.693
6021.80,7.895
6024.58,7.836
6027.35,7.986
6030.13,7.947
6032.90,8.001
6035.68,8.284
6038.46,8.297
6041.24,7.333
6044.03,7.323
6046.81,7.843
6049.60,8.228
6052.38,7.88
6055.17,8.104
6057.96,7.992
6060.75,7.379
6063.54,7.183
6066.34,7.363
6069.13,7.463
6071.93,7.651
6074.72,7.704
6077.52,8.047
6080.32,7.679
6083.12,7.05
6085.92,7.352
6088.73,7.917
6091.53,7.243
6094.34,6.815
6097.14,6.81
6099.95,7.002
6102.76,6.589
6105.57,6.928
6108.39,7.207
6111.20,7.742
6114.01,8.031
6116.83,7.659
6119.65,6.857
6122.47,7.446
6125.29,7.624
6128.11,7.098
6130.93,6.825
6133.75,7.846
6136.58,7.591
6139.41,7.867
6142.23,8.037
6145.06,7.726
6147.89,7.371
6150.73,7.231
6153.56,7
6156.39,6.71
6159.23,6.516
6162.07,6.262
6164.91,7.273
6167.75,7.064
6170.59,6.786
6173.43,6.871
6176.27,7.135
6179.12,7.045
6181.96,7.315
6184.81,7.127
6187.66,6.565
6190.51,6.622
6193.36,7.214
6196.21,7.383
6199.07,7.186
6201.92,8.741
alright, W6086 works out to 0.99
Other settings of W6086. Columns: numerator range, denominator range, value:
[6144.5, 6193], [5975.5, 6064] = 0.96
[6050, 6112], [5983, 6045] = 1.00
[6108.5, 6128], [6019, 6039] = 0.97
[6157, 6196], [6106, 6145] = 0.94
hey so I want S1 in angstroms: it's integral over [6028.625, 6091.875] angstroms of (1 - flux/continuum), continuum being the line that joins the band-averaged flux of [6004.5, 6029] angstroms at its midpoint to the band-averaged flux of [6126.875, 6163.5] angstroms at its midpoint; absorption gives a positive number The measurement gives -3.4 angstroms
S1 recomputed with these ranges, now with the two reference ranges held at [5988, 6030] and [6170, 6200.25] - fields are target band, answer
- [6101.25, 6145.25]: -1.67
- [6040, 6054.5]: -0.82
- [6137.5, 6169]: -0.42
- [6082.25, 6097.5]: 0.01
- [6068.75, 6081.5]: -0.81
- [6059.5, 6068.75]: -0.04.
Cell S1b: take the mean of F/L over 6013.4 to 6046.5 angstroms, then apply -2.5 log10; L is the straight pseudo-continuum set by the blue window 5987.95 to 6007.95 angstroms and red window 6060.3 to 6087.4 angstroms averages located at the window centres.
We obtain -0.03 mag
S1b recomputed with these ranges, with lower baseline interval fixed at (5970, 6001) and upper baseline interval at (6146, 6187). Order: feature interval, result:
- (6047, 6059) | -0.09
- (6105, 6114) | -0.04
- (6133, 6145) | -0.11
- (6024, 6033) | -0.07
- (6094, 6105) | 0.06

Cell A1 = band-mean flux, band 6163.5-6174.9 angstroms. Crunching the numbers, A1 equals 7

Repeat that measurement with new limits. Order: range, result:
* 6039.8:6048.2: 7.5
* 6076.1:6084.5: 7.59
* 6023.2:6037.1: 8.02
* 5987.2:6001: 7.45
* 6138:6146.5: 7.88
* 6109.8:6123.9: 7.55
